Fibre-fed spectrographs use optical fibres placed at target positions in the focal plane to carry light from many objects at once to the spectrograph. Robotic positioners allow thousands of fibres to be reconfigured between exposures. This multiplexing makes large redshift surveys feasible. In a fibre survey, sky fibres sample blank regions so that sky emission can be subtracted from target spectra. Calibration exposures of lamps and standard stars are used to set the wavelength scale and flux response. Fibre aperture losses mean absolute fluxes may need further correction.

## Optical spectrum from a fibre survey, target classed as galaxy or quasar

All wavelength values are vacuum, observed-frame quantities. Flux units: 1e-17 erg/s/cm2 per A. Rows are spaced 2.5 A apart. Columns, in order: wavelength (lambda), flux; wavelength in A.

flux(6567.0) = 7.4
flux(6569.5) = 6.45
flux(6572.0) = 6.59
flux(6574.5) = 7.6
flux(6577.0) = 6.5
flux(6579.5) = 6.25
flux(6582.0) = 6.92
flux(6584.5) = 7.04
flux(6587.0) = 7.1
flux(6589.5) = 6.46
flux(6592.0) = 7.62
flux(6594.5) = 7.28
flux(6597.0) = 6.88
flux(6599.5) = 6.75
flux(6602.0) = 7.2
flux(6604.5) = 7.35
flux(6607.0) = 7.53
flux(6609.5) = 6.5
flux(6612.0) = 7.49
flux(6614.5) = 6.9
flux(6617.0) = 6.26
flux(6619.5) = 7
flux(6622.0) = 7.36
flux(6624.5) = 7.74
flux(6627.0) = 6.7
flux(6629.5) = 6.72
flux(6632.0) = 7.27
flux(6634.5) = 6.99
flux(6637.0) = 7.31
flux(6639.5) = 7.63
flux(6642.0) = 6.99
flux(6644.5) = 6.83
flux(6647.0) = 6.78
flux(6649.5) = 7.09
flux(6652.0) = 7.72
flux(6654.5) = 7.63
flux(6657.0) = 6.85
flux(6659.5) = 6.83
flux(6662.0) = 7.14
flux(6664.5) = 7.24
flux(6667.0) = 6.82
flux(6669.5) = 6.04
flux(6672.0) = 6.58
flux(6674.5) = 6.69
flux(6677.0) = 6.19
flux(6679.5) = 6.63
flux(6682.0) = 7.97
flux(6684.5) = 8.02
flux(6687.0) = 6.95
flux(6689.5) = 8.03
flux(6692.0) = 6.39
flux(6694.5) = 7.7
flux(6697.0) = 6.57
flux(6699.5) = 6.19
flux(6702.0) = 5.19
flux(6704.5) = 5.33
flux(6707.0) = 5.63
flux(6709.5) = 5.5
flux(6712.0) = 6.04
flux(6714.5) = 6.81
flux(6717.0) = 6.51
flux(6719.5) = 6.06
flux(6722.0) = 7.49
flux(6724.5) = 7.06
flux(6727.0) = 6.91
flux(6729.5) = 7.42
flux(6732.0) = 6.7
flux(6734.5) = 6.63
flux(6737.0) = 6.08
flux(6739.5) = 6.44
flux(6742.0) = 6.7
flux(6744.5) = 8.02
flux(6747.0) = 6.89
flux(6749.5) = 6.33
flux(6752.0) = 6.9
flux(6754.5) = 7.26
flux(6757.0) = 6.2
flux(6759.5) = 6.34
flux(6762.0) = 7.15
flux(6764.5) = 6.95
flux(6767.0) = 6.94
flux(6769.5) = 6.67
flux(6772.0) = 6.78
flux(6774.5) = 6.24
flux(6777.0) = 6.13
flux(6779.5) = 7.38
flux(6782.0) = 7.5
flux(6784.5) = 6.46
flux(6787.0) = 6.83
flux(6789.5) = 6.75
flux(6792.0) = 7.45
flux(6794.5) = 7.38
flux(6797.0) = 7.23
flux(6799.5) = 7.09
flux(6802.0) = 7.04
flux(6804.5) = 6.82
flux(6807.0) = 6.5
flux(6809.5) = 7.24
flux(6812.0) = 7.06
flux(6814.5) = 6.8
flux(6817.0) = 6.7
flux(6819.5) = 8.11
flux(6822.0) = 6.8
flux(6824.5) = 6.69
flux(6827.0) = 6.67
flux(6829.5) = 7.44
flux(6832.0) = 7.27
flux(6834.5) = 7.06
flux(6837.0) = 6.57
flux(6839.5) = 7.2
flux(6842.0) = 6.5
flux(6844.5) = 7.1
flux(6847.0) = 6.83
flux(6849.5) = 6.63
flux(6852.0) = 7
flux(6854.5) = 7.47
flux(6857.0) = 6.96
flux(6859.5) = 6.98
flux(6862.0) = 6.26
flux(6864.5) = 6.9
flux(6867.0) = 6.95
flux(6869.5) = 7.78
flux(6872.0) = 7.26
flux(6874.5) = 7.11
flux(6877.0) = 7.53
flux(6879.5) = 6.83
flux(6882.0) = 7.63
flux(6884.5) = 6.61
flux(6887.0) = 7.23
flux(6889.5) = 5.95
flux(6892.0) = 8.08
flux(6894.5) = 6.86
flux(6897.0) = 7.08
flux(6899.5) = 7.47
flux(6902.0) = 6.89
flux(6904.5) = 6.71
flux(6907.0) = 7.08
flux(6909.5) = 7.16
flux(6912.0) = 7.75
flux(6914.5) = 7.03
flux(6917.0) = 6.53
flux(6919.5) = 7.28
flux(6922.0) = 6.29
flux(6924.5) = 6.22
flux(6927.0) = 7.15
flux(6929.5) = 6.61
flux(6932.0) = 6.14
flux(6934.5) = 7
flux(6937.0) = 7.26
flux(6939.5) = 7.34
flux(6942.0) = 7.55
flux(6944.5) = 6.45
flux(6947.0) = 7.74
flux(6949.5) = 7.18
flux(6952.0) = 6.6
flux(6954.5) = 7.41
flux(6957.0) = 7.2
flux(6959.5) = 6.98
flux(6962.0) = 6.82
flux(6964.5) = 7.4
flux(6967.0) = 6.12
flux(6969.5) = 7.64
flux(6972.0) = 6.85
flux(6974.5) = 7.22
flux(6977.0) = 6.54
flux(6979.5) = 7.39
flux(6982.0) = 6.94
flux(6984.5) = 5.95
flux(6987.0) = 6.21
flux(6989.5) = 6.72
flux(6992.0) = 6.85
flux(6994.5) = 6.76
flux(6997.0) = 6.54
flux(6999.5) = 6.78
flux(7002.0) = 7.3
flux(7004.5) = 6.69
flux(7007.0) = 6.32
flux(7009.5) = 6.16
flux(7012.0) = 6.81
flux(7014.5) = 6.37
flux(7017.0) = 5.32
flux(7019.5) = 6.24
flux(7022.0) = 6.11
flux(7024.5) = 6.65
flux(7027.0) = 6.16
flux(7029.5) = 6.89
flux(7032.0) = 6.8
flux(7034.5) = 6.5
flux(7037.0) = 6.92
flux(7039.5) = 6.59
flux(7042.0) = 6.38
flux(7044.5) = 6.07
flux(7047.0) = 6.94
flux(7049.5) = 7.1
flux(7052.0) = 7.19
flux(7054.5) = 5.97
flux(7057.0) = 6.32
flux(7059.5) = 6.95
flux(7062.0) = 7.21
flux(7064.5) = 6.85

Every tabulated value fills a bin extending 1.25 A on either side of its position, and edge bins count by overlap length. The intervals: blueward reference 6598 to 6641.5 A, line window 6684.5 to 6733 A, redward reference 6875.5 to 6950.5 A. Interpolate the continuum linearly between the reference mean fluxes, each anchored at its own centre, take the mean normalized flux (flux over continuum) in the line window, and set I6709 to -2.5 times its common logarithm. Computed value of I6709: 0.08 mag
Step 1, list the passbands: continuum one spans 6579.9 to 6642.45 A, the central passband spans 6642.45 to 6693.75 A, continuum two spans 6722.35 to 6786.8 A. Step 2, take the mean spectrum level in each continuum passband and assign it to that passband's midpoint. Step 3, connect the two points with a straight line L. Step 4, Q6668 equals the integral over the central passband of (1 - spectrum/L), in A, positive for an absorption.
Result -0.4 A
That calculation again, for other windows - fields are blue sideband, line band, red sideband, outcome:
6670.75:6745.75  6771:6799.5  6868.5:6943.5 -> -0.4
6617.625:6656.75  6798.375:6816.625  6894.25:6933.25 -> 0.2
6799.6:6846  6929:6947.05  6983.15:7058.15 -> -0.7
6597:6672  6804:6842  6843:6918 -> 0.4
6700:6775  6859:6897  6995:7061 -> -2.9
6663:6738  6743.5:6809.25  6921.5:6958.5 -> -1.4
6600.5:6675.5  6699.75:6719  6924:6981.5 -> 3.1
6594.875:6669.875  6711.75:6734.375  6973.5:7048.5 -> 0.5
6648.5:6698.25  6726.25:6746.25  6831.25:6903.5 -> 0.5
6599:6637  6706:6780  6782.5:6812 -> 3.7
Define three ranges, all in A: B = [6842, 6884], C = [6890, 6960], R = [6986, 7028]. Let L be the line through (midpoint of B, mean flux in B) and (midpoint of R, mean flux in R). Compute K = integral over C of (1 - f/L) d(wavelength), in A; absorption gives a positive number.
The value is -2.3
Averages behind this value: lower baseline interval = 7.05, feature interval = 7.03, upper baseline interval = 6.47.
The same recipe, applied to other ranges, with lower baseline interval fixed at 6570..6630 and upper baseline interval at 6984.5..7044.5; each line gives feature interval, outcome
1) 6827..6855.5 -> -1.2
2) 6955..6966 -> -0.9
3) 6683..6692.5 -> -0.8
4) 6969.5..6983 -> -1.0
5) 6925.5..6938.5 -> -0.5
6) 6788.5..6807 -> -0.9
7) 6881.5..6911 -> -1.8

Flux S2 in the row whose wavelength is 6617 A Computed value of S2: 6.26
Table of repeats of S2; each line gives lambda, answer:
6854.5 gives 7.47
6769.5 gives 6.67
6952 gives 6.6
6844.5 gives 7.1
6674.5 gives 6.69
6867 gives 6.95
